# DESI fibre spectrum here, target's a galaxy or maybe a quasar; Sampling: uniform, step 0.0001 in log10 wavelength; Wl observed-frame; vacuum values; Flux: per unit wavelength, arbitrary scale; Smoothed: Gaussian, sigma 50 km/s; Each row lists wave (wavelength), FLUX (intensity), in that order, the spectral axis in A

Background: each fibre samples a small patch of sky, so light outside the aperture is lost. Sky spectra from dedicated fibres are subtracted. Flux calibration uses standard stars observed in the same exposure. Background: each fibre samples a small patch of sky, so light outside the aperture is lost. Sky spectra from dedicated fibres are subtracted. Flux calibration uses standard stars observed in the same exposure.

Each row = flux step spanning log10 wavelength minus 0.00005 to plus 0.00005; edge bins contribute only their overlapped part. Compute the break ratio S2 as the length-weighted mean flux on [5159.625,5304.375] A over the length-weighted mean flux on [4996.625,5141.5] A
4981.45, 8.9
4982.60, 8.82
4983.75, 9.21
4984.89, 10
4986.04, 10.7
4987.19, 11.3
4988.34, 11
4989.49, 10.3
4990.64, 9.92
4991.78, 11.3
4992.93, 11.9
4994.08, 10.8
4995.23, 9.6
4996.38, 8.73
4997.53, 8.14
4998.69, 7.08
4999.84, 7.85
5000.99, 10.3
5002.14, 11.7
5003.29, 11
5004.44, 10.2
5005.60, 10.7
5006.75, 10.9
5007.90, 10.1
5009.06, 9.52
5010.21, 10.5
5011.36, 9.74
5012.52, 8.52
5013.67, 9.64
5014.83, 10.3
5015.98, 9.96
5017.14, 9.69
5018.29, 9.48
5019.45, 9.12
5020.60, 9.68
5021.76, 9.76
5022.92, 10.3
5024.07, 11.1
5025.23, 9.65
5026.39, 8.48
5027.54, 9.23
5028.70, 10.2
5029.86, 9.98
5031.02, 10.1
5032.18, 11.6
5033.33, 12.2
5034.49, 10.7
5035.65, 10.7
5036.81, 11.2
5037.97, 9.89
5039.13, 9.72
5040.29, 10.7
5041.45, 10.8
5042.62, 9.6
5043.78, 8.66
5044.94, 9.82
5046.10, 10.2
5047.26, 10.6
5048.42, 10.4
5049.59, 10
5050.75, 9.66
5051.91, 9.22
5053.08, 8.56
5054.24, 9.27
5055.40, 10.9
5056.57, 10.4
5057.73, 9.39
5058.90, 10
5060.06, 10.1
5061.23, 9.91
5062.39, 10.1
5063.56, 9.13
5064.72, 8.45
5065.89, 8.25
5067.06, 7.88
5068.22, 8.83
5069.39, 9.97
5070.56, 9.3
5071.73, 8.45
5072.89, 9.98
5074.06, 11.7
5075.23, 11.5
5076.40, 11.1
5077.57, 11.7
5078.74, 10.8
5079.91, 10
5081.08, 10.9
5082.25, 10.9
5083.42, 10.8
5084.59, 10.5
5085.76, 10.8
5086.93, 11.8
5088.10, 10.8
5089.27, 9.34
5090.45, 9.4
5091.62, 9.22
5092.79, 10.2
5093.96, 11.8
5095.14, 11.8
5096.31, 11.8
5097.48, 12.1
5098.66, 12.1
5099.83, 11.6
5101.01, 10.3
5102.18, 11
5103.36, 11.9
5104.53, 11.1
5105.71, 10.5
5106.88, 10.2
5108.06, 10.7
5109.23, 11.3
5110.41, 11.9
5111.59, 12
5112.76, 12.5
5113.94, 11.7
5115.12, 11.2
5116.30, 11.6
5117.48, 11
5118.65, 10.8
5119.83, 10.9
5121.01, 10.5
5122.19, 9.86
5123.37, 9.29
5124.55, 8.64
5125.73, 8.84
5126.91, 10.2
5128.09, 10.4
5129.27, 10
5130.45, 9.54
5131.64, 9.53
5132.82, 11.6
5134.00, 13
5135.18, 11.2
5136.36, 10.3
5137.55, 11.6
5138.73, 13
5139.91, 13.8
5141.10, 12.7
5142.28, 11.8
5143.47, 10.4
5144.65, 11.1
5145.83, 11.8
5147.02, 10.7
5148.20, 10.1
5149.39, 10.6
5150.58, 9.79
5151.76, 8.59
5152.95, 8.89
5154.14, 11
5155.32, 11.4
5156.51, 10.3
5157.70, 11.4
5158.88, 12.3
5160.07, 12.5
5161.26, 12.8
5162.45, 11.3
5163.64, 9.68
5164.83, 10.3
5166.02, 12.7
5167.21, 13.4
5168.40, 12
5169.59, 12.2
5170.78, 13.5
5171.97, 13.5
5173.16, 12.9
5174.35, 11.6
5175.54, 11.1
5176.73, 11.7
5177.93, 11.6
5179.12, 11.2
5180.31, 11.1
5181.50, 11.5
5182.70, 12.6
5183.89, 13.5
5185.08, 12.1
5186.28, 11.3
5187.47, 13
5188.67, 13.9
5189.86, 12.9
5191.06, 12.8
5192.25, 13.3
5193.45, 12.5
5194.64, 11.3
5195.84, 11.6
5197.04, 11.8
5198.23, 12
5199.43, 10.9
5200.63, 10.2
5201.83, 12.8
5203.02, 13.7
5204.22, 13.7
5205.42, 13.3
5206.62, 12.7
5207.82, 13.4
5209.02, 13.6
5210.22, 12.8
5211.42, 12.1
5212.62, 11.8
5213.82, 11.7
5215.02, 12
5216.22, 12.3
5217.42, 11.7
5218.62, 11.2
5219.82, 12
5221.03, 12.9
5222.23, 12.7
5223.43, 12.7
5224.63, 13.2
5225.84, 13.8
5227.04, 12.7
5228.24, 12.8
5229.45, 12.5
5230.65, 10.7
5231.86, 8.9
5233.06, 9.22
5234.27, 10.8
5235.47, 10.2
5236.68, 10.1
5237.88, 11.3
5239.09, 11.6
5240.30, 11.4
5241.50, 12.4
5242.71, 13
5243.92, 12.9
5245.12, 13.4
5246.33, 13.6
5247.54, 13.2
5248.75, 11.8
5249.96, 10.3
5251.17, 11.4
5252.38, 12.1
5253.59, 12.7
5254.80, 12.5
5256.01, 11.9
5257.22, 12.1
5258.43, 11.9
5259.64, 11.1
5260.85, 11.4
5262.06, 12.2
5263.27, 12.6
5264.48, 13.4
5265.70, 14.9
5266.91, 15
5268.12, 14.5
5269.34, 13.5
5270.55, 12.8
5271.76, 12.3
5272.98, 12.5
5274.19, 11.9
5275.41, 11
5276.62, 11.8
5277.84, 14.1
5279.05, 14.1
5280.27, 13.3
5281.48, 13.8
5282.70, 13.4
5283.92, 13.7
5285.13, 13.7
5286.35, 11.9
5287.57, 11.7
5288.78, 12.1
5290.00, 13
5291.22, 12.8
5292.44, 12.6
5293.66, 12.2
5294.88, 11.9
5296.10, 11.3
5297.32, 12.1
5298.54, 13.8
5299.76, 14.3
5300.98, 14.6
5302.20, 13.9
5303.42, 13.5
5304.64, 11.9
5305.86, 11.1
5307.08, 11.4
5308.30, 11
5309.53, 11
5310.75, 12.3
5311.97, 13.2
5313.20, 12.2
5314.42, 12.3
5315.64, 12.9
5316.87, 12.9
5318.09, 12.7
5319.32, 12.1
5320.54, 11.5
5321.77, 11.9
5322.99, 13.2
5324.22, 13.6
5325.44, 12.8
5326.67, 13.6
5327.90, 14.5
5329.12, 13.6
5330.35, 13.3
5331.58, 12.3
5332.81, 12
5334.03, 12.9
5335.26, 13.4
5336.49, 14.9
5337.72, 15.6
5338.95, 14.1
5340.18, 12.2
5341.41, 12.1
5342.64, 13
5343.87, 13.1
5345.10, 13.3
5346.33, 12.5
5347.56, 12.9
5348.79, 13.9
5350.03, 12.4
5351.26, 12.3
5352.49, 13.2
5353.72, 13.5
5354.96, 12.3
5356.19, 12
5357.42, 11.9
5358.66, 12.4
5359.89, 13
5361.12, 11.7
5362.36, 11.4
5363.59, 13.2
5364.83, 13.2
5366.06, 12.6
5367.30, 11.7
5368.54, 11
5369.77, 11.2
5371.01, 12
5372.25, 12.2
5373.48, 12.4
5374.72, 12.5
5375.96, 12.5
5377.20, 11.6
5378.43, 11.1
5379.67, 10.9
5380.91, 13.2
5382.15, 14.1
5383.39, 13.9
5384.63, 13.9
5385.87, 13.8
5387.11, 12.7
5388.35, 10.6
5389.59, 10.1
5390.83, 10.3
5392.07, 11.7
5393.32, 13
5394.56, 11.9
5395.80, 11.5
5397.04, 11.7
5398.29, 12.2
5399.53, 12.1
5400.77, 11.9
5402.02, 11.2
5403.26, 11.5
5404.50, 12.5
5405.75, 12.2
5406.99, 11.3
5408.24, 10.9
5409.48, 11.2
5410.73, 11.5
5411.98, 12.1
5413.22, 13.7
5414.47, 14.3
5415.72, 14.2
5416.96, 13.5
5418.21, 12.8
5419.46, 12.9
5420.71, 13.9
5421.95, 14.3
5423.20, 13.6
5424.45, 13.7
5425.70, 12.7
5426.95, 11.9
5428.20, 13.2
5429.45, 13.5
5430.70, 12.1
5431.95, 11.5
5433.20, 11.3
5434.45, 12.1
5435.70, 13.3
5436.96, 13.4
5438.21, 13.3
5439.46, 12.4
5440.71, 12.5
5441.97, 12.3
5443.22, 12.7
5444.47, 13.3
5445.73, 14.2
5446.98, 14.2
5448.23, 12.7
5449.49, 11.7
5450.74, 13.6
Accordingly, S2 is 1.19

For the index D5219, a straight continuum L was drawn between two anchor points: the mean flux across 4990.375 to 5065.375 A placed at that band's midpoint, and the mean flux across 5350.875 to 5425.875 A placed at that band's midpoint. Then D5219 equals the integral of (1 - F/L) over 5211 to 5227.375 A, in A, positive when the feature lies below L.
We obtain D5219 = -1.6 A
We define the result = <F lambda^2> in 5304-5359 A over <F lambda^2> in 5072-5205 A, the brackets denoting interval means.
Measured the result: 1.21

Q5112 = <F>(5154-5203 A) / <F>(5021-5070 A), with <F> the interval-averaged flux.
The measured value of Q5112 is 1.21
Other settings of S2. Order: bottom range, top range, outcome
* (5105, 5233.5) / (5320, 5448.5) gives 1.09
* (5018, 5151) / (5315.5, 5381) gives 1.21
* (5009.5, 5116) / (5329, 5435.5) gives 1.21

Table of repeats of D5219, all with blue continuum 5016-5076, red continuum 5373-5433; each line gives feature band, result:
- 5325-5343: -2.2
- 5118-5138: 0.2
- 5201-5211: -1.9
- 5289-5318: -2.0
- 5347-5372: -0.6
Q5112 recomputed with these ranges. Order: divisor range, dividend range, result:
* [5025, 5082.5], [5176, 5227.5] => 1.23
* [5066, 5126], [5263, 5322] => 1.19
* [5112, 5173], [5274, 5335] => 1.14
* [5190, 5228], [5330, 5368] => 1.03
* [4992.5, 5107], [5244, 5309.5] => 1.24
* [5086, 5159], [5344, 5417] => 1.13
